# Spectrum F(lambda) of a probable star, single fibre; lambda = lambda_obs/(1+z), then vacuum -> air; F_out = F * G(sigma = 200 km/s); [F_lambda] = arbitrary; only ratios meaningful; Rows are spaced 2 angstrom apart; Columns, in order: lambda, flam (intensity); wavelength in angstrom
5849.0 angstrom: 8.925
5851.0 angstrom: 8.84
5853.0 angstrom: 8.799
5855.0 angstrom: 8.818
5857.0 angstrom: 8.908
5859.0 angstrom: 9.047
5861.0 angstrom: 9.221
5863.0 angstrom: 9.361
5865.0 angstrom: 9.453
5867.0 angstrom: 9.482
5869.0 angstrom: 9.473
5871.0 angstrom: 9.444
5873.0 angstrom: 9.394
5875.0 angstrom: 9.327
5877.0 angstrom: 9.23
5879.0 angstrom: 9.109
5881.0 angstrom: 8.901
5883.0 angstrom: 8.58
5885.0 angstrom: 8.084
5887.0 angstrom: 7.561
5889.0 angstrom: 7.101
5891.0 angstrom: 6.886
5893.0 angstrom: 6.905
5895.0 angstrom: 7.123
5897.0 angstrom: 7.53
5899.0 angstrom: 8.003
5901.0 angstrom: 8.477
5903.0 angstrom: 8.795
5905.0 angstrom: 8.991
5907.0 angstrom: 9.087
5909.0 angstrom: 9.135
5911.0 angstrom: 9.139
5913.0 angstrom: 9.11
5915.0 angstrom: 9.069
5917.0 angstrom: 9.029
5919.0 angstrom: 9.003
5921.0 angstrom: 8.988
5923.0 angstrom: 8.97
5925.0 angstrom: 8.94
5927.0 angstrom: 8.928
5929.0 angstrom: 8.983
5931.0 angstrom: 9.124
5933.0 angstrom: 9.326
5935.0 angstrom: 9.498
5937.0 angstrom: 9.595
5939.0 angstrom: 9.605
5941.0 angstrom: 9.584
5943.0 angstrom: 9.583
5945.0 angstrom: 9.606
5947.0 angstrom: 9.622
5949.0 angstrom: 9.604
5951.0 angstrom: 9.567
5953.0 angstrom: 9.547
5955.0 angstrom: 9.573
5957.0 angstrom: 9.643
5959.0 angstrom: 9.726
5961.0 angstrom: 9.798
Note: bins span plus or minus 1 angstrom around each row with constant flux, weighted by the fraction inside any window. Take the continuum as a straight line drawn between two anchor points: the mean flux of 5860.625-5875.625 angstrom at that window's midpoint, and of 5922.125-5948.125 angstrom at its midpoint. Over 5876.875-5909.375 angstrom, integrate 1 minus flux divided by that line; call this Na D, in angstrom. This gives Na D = 4.2 angstrom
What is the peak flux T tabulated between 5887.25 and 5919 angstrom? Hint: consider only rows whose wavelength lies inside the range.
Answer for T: 9.139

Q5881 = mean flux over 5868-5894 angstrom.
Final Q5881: 8.46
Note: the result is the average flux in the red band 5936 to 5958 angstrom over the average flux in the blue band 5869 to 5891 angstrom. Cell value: 1.1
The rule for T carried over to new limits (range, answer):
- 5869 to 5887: 9.473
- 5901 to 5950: 9.622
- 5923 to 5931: 9.124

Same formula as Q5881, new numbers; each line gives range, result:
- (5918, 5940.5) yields 9.19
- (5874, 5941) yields 8.68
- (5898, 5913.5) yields 8.83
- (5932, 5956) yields 9.56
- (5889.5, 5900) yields 7.28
